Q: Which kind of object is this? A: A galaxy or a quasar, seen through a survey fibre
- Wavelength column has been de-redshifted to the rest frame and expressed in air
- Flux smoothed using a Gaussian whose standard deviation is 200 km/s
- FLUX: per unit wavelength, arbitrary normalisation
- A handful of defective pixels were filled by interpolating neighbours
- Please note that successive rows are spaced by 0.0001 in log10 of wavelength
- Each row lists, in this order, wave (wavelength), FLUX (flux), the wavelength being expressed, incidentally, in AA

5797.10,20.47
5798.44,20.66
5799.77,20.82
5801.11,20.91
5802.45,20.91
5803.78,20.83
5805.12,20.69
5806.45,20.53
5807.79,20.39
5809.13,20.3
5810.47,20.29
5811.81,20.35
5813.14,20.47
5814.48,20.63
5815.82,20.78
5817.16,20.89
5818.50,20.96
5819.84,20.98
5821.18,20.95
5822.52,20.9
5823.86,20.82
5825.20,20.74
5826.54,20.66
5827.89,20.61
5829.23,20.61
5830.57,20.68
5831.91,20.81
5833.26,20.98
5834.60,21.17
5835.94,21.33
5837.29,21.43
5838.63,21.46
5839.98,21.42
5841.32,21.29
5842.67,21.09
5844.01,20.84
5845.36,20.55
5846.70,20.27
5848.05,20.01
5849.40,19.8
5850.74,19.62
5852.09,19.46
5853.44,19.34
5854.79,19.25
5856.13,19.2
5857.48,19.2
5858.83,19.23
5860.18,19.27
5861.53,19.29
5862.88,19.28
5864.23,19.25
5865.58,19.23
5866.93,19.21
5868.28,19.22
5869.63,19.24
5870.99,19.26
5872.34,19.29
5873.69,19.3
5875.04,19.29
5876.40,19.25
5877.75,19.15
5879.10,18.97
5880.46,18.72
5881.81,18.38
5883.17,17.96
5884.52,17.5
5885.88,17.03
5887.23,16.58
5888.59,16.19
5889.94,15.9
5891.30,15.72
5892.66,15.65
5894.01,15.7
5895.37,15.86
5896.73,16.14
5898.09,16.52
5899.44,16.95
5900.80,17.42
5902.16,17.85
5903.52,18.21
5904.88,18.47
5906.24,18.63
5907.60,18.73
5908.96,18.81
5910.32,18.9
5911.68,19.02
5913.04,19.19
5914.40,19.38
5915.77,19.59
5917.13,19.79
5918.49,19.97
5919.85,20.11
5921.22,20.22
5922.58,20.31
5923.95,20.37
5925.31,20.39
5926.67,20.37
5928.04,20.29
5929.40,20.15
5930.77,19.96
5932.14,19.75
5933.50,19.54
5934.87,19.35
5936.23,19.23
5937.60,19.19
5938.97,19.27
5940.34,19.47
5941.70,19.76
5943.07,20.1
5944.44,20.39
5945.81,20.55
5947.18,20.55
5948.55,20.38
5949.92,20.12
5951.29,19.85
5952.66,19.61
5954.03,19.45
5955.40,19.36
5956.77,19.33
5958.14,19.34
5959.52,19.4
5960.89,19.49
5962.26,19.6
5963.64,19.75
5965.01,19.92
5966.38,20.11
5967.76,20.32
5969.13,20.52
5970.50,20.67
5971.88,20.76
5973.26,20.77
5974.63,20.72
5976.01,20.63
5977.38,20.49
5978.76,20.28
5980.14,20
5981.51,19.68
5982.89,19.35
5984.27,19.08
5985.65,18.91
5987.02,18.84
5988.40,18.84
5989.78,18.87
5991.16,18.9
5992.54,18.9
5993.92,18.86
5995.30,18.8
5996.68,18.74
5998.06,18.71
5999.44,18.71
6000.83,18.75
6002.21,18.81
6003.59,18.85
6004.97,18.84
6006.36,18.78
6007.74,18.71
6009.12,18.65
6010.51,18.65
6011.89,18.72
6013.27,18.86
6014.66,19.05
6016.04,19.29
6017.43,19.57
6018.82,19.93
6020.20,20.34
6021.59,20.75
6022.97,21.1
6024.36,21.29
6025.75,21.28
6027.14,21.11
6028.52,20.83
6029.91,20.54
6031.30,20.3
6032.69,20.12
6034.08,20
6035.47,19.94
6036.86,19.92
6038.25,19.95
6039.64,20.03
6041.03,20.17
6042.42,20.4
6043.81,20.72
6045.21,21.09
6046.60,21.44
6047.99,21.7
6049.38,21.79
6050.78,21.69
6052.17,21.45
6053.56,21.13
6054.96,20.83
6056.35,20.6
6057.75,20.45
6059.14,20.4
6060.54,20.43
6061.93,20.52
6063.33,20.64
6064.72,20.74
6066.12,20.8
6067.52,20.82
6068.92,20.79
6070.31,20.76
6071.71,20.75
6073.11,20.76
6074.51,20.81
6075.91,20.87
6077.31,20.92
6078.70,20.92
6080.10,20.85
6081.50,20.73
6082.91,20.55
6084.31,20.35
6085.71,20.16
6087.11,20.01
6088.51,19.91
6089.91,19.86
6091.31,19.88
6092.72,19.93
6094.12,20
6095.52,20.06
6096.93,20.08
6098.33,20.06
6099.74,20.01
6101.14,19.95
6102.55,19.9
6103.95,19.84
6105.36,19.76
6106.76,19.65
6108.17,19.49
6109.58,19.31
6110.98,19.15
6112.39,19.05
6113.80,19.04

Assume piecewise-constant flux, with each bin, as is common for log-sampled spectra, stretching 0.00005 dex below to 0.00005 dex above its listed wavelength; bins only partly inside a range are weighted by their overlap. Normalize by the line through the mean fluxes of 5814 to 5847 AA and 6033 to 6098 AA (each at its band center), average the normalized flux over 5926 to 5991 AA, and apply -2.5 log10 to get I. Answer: 0.05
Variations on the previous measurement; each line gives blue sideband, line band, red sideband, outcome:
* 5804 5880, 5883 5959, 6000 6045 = 0.07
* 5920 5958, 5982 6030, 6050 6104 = 0.05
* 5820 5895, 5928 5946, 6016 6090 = 0.01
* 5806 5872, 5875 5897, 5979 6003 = 0.15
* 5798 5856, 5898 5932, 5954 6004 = 0.04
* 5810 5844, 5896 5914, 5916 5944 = 0.12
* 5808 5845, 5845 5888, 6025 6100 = 0.10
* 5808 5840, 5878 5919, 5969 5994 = 0.14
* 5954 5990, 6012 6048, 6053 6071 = 0.00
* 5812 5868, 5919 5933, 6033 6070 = 0.02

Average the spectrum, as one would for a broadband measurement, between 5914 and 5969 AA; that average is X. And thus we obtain 19.9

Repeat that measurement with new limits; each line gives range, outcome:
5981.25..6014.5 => 18.9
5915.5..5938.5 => 19.9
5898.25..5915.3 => 18.4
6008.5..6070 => 20.4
